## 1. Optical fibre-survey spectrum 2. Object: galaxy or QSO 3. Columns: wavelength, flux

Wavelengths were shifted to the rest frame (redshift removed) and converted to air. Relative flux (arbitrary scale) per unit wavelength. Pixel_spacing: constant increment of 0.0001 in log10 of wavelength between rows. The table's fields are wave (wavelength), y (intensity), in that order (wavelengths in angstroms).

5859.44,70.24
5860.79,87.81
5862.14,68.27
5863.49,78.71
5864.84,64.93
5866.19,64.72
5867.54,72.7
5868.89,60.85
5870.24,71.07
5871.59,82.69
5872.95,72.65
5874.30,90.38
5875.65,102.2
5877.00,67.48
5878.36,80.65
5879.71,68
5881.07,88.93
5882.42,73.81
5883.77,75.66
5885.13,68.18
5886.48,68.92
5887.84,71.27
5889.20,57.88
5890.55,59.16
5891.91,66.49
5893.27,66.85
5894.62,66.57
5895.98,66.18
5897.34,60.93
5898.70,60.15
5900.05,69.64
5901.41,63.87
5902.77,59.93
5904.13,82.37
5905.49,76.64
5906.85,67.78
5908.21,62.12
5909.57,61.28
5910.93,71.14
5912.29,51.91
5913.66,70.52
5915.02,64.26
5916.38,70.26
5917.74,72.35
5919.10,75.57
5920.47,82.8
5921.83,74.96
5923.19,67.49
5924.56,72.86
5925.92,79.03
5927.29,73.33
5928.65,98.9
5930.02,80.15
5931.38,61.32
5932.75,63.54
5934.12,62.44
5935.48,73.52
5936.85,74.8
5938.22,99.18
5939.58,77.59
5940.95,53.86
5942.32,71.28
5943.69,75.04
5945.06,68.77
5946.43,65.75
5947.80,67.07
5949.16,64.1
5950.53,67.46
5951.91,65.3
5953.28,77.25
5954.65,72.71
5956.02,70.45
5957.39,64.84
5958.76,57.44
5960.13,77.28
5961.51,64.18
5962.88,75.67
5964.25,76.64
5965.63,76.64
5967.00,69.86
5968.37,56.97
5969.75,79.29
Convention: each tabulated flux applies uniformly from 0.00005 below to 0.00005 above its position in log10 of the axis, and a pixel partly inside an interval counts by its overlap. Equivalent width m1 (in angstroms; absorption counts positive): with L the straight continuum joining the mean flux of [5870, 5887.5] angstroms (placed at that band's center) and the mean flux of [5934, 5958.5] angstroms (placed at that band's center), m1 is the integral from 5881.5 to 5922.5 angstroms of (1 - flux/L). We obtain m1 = 3.9 angstroms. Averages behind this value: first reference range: 77.8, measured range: 68.1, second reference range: 70.6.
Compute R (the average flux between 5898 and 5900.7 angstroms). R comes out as 65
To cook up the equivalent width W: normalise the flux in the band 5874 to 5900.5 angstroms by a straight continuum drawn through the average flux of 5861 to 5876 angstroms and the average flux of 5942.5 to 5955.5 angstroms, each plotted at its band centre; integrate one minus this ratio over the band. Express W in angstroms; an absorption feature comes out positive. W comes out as 1.0 angstroms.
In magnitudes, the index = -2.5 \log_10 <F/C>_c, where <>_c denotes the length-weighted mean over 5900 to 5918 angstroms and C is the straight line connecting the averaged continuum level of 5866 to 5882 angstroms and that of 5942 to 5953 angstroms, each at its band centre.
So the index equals 0.09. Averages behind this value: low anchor 77.2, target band 67.2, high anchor 68.3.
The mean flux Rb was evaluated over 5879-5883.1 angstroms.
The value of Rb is 77.1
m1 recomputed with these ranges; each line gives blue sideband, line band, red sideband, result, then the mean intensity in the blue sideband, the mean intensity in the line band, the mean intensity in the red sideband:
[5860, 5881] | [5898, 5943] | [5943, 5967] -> 0.7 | 75.9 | 71.1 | 69.8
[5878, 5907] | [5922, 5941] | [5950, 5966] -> -1.4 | 69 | 74.8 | 70.4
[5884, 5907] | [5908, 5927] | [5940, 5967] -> -0.7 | 66.8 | 70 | 69.1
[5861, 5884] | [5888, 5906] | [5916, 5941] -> 2.3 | 75.8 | 66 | 75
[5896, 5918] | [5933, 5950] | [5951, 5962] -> -0.7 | 66.5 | 70.9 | 68.7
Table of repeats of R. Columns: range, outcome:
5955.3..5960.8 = 67.6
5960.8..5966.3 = 73.2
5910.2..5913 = 61.4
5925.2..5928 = 76.5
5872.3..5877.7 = 83.2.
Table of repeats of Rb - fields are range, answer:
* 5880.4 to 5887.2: 75.1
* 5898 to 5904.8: 67.2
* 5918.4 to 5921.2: 79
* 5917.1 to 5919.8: 73.9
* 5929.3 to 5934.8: 67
